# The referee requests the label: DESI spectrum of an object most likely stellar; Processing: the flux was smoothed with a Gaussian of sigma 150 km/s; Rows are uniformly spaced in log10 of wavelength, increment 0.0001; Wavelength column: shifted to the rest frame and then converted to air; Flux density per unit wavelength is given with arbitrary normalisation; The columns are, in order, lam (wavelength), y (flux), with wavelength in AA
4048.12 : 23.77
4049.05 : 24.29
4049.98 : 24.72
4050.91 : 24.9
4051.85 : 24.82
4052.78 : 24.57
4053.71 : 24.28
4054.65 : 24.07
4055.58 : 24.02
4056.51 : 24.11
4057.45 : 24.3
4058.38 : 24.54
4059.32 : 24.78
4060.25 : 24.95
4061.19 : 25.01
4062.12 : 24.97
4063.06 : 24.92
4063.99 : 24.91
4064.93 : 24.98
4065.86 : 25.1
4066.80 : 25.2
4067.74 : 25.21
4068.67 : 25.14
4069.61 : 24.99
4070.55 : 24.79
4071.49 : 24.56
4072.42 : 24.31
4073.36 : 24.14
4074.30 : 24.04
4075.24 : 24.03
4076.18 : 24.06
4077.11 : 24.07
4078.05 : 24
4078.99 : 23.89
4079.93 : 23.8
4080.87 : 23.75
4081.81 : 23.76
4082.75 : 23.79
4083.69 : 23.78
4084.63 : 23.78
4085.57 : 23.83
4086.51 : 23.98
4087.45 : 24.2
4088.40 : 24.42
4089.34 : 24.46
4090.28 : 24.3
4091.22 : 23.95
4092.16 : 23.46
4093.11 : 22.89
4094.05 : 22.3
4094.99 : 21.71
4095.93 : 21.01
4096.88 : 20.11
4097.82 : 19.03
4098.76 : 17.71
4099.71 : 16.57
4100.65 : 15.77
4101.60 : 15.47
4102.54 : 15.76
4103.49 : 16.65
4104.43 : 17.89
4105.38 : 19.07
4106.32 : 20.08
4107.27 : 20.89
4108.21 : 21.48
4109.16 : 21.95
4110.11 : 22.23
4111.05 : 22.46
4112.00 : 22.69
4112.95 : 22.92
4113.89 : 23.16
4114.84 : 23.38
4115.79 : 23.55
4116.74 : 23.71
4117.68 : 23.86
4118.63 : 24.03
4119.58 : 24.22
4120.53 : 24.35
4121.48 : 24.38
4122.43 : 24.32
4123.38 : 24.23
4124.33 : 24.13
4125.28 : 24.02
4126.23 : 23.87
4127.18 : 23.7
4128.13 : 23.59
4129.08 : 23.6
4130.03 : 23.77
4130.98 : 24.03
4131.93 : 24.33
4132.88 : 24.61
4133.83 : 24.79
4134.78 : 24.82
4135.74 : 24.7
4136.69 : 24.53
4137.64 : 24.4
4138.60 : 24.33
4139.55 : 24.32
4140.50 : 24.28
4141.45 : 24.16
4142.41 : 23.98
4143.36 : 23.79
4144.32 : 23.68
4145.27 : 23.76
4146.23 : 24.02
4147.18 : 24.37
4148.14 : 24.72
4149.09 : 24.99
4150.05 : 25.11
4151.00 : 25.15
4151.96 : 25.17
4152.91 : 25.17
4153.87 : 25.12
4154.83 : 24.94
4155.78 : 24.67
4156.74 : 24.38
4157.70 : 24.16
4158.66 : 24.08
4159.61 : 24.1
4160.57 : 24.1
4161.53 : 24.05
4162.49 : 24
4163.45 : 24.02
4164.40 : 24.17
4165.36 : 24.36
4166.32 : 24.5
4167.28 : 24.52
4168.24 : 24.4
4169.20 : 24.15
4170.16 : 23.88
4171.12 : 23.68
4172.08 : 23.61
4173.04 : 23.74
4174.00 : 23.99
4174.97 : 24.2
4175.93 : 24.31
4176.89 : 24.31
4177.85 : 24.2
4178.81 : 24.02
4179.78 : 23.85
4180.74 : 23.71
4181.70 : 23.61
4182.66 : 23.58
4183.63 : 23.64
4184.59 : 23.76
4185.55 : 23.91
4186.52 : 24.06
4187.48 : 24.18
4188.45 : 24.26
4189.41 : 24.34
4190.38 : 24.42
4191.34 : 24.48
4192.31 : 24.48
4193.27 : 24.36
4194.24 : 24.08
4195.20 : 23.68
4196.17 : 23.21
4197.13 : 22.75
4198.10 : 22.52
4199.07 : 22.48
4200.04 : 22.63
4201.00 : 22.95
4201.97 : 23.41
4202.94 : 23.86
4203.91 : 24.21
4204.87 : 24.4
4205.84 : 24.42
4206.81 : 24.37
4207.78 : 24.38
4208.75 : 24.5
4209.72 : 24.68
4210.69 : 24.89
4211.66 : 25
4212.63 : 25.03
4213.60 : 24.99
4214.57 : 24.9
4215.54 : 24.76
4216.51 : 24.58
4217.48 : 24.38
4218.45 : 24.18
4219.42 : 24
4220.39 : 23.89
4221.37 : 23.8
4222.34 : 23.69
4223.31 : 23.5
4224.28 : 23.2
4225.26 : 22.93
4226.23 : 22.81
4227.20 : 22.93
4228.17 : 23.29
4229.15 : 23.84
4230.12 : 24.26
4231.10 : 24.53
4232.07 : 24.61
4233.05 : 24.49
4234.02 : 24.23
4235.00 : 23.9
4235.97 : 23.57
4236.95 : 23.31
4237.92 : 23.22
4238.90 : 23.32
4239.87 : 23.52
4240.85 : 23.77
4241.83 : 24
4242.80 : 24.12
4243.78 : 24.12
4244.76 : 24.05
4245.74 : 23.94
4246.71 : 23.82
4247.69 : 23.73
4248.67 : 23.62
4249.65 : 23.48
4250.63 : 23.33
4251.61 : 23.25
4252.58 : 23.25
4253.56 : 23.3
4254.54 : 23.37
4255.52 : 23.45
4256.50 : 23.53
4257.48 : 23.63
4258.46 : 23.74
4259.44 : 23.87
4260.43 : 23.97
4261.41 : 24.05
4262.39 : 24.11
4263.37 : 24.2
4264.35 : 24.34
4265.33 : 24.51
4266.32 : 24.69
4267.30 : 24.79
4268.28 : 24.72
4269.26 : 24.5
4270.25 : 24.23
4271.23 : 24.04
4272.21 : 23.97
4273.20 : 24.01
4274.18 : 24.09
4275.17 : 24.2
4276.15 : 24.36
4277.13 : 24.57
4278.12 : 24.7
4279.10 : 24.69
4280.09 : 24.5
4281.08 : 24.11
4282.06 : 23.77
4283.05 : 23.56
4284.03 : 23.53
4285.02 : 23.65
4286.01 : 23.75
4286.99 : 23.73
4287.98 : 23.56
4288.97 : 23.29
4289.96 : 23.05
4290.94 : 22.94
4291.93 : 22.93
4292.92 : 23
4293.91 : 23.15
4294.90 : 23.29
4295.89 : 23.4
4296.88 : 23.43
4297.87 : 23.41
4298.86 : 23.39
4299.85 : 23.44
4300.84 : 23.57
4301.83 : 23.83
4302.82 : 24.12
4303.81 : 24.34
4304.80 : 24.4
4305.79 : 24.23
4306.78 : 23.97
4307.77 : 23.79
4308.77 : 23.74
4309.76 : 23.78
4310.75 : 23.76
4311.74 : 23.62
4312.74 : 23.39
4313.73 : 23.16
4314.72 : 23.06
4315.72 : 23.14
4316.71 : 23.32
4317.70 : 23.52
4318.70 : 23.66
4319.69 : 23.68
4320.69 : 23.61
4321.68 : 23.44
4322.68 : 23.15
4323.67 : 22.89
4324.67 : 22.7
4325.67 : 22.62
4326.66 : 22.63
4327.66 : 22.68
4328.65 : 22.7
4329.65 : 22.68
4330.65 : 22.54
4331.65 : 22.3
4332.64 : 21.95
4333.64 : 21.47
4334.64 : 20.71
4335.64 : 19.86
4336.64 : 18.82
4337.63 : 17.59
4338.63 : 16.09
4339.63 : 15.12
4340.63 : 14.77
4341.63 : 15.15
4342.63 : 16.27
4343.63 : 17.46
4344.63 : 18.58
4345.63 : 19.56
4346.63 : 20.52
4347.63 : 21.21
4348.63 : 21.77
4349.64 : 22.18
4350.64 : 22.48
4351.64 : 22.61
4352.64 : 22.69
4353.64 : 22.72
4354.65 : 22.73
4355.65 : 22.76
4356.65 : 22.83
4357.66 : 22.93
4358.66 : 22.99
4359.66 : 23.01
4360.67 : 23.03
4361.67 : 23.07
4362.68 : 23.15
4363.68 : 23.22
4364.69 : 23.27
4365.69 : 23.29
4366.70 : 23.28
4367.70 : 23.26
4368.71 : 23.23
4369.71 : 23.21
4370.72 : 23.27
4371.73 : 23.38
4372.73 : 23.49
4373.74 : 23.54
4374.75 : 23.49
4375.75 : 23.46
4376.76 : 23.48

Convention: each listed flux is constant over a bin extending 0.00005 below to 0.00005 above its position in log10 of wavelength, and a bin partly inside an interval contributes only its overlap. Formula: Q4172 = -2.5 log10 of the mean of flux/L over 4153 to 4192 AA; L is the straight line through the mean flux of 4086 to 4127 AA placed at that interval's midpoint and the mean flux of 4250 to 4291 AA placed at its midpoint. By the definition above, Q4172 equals -0.07 mag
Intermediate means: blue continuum 21.9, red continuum 23.9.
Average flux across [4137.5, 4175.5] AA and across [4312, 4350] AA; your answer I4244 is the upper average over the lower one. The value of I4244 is 0.9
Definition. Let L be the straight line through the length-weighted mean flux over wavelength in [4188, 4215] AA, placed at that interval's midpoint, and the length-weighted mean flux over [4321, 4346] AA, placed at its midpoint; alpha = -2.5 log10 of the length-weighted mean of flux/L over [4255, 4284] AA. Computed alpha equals -0.099 mag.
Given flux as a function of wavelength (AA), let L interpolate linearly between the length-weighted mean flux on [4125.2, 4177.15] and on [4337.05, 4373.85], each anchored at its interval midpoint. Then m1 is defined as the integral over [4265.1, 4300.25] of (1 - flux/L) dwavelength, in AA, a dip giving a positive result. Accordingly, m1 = -2.3 AA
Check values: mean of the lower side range 24.3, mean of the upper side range 21.3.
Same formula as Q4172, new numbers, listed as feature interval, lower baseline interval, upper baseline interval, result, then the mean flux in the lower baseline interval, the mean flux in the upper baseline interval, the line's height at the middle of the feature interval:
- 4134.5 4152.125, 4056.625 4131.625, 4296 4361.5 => -0.07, 23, 22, 22.8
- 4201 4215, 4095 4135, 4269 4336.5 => -0.08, 21.9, 23.4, 22.7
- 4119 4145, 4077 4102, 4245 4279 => -0.07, 22.2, 24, 22.6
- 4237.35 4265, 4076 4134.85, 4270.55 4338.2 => -0.03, 22.5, 23.2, 23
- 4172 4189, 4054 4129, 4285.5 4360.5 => -0.06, 23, 22.2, 22.7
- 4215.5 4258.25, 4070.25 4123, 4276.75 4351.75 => -0.07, 22.4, 22.3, 22.3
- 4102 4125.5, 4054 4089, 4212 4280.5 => 0.10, 24.4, 24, 24.3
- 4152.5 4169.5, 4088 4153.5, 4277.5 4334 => -0.07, 22.8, 23.4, 23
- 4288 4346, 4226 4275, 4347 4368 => 0.05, 23.9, 22.8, 23.2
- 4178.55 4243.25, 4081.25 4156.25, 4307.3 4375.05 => -0.06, 23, 22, 22.6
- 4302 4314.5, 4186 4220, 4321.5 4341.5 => -0.12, 24.1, 20.7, 21.3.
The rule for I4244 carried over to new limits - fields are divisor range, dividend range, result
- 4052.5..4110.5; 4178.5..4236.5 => 1.05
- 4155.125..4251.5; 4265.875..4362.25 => 0.94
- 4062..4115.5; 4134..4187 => 1.08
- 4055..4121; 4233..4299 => 1.04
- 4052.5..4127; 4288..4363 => 0.96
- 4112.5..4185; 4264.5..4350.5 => 0.94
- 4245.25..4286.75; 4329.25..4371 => 0.88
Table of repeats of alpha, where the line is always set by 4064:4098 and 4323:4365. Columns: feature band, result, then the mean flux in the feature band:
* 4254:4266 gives -0.09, 23.9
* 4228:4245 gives -0.08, 23.9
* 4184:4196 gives -0.07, 24.1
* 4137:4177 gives -0.06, 24.3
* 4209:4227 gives -0.08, 24.2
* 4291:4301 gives -0.08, 23.3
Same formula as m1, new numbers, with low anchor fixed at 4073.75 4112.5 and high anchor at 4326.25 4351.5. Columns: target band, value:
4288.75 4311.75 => -3.8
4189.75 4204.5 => -1.8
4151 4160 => -1.4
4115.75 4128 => -1.4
